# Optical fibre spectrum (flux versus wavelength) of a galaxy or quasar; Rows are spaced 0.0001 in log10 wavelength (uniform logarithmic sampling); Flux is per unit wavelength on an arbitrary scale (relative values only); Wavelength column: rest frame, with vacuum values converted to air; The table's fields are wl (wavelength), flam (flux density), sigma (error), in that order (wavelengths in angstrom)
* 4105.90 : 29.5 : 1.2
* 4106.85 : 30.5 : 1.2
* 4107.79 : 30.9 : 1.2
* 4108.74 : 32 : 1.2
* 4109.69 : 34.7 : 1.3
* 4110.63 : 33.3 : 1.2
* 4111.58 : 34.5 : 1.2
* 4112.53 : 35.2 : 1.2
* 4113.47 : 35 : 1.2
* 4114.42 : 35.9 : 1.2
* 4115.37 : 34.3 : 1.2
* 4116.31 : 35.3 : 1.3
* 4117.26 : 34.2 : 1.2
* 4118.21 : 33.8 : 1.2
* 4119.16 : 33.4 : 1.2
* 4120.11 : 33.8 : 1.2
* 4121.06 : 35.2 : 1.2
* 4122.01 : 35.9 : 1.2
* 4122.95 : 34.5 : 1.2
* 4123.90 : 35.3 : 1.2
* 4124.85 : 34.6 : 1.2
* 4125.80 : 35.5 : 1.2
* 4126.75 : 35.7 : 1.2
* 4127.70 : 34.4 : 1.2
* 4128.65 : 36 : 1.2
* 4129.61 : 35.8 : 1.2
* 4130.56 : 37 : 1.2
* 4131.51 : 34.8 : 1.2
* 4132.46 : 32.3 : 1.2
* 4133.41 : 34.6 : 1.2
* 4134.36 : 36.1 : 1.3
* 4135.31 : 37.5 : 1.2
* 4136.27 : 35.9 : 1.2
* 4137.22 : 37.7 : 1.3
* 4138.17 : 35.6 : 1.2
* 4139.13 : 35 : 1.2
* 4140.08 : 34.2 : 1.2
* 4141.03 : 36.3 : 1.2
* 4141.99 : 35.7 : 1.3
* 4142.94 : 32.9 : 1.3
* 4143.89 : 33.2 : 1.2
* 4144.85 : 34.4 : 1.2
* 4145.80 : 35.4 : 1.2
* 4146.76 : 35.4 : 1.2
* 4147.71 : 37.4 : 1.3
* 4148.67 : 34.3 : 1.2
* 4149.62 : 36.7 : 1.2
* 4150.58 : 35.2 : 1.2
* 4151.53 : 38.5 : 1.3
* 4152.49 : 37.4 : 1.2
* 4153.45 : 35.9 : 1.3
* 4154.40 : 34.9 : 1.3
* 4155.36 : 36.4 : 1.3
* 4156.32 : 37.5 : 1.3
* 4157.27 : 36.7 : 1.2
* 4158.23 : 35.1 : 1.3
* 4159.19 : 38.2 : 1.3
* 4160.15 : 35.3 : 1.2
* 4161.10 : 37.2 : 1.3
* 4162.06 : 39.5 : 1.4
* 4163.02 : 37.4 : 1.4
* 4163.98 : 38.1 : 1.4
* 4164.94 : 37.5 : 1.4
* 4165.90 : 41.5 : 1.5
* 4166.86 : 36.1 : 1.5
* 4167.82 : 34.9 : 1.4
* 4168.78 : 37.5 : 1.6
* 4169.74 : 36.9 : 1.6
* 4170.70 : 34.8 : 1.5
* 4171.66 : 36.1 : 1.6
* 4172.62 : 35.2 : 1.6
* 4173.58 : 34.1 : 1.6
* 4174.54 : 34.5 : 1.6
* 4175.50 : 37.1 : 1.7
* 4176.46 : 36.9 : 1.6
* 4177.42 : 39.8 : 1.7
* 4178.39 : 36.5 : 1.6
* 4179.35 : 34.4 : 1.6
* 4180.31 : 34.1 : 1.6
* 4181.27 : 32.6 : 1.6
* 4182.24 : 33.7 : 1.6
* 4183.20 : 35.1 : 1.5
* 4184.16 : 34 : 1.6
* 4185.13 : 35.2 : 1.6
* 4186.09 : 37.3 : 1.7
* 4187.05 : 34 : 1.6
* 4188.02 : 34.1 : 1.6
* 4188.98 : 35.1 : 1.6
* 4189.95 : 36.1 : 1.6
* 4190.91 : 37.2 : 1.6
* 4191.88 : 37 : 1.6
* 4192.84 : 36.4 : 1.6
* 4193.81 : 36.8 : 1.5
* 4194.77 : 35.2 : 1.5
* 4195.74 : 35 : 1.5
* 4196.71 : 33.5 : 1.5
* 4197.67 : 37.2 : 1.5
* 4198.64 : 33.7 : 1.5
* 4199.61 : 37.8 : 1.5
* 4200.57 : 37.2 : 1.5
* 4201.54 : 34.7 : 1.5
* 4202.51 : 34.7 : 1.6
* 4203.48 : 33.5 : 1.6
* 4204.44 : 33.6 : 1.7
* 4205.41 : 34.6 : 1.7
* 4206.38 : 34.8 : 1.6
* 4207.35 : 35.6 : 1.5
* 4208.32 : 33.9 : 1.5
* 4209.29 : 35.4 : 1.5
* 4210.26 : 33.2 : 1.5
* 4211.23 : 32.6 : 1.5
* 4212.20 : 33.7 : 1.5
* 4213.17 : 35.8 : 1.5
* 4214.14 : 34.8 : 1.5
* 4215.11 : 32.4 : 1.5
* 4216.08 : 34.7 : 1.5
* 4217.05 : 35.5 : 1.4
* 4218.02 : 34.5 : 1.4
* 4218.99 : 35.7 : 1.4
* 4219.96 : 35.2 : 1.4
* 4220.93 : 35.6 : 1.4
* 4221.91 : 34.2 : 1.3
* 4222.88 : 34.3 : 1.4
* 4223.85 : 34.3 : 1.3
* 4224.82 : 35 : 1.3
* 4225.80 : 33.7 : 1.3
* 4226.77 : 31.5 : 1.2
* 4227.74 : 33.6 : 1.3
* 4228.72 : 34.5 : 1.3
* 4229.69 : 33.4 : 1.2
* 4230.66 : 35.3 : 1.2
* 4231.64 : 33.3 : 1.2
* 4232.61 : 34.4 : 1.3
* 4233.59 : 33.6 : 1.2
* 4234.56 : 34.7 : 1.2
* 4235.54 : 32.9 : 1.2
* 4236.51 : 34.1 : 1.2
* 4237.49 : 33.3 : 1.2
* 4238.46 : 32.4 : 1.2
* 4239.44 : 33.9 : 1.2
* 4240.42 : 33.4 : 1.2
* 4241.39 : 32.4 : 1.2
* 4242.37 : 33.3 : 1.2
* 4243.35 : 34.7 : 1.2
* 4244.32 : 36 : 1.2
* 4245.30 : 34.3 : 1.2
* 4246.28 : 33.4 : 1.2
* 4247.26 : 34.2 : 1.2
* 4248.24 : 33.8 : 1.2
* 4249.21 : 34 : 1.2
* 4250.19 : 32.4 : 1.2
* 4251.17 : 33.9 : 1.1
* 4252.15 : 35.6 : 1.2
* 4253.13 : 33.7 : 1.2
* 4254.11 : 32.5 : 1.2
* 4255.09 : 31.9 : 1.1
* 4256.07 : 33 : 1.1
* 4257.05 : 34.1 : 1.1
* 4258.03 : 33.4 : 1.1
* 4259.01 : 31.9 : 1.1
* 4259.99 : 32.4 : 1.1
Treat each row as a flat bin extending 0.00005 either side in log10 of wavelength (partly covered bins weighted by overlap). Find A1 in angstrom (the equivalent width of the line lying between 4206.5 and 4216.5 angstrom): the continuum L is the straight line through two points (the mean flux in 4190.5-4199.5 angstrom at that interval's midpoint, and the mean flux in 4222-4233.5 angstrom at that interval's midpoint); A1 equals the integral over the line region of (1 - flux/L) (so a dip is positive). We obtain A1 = 0.2 angstrom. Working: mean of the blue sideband 35.8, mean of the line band 34.2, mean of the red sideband 33.9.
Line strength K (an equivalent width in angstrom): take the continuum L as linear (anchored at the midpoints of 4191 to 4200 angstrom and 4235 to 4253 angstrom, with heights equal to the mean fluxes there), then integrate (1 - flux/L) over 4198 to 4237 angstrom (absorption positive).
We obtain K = 0.6 angstrom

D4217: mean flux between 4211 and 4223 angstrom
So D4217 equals 34.6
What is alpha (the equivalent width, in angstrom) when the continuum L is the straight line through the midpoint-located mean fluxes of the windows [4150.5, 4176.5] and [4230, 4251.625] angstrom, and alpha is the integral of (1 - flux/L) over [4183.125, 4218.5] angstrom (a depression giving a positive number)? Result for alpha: 0.3 angstrom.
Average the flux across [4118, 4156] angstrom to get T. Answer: 35.4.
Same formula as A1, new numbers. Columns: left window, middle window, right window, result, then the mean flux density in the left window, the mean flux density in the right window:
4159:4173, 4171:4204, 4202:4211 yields 0.1 angstrom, 37.1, 34.3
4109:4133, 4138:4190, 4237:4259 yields -2.3 angstrom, 34.8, 33.6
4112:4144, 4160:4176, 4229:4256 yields -1.0 angstrom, 35.1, 33.7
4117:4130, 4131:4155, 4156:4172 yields 0.3 angstrom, 34.9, 37.1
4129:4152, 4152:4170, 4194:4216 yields -0.9 angstrom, 35.5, 34.7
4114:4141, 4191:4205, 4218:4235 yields -0.4 angstrom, 35.2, 34.3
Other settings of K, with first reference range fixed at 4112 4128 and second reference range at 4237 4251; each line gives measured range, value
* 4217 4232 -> -0.2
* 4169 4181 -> -0.5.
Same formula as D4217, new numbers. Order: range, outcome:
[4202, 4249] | 34.1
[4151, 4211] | 35.9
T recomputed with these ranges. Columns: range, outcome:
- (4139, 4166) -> 36.3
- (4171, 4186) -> 35.3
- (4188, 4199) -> 35.7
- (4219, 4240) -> 34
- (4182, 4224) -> 35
